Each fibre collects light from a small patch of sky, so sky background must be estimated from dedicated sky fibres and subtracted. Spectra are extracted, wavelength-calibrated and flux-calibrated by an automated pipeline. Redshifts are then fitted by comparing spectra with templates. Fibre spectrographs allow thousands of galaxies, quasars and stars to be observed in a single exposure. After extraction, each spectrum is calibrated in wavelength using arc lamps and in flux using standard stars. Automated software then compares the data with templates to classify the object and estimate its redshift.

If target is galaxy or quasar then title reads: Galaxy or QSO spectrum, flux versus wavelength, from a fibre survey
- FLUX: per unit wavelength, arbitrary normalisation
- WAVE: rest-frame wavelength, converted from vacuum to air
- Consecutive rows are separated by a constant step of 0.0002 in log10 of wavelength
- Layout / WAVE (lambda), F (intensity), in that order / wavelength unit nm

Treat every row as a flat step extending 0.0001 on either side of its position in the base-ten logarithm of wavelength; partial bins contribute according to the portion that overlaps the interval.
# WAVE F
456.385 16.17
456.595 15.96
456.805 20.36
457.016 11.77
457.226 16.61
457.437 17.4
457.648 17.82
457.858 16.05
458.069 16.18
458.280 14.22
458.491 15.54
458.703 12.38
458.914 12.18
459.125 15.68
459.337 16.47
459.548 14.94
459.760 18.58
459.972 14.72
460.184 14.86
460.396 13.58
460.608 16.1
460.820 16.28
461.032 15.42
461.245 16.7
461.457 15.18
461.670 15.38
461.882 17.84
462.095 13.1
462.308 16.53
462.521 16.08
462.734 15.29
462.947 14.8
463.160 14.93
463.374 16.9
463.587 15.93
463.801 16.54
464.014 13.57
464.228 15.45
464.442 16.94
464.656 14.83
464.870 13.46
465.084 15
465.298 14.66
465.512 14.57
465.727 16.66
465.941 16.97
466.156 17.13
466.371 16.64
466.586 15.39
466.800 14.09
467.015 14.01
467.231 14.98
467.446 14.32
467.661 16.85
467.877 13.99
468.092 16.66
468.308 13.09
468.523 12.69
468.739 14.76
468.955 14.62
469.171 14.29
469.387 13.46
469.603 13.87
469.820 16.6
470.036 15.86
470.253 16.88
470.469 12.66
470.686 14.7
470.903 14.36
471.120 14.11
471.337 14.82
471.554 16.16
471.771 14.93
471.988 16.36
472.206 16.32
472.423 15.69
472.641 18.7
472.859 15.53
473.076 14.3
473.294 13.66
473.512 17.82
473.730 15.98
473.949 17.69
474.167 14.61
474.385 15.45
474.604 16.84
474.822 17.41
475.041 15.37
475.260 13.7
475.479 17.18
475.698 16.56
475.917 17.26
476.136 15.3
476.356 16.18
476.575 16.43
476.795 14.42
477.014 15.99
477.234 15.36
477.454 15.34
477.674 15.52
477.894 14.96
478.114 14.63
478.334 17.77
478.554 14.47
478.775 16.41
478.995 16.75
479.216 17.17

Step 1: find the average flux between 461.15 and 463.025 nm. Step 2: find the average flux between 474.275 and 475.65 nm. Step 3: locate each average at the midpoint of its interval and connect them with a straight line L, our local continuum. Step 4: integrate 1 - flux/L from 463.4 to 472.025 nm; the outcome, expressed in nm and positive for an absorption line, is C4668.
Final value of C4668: 0.404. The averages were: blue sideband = 15.7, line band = 15.1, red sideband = 16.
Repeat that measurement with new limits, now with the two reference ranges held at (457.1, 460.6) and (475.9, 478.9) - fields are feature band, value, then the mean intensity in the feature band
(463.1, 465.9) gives 0.02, 15.4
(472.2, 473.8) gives -0.04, 16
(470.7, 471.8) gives 0.05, 14.9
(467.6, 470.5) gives 0.15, 14.8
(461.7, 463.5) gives -0.02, 15.7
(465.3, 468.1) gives 0.01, 15.5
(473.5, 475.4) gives -0.05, 16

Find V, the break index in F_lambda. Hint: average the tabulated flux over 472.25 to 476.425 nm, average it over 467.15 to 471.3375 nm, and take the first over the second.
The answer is 1.1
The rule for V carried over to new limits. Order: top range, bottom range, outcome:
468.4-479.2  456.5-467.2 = 1.00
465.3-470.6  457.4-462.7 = 0.97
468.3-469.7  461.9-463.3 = 0.91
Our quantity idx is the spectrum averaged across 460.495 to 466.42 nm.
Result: 15.7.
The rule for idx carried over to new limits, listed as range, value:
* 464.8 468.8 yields 15.1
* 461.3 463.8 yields 15.7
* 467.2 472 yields 14.8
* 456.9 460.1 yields 15.4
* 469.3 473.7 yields 15.4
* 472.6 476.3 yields 16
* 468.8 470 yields 14.7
